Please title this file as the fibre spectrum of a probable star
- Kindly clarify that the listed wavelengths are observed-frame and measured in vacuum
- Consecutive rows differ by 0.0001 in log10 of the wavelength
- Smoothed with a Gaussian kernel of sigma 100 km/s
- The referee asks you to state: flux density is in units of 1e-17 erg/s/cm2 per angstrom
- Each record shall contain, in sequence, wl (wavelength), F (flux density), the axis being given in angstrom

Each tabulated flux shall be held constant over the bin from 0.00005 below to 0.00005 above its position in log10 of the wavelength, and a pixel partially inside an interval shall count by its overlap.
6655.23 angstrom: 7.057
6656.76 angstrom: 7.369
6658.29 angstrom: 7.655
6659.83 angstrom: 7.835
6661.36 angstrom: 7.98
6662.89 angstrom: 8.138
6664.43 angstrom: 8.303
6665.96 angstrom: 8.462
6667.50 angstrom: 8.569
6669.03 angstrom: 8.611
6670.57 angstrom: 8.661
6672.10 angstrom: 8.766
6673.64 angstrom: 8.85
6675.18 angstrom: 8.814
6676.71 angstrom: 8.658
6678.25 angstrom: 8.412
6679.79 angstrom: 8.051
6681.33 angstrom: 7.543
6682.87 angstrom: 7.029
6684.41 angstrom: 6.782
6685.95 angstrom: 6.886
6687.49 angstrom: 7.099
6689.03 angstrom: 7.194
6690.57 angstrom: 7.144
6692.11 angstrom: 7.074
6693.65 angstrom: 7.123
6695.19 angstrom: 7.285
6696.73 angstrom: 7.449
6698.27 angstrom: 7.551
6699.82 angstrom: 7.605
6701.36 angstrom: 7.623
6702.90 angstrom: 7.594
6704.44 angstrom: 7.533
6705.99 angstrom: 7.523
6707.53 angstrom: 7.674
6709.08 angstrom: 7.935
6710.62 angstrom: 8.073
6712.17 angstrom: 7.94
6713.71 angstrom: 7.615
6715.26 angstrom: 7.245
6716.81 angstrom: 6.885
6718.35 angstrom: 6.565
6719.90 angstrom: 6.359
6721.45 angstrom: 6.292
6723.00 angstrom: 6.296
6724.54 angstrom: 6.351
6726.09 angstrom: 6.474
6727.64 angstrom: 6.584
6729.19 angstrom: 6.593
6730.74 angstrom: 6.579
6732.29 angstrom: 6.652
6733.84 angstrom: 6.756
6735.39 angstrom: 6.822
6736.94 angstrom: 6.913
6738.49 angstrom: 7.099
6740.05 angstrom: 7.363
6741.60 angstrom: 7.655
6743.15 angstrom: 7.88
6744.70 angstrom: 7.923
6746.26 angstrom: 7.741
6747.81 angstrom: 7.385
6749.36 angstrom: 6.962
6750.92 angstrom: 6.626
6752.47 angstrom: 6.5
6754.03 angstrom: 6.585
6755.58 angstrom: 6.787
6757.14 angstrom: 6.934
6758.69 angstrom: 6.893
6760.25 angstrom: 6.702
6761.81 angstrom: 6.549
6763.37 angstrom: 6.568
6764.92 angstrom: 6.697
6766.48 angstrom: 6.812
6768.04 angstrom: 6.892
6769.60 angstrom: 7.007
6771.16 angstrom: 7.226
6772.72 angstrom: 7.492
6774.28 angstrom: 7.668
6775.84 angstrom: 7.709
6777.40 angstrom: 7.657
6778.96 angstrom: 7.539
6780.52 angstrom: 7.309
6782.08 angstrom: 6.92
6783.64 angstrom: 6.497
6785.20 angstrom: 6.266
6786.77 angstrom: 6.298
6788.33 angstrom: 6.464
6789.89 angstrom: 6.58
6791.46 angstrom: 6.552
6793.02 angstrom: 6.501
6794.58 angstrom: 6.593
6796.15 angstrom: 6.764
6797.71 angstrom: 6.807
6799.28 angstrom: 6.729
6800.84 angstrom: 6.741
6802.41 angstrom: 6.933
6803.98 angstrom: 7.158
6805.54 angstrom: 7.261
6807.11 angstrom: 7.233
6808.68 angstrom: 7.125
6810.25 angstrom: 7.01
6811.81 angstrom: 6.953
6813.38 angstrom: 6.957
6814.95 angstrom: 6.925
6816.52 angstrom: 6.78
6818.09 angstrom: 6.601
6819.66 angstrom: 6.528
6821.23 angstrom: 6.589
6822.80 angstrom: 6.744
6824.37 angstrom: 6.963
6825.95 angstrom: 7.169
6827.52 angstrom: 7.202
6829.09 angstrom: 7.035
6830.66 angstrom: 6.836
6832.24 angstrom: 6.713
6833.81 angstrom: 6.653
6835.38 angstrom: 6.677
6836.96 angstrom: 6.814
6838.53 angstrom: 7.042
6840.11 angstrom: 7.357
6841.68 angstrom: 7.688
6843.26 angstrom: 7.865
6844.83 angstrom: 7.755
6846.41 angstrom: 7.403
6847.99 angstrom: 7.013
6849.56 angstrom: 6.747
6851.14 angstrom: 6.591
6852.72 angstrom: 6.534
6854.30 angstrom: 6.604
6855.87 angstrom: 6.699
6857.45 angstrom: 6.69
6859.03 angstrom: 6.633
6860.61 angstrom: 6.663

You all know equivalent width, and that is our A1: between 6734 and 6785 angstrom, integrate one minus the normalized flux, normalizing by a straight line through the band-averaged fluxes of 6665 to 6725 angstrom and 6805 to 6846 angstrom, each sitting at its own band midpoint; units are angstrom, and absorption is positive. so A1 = 1.5 angstrom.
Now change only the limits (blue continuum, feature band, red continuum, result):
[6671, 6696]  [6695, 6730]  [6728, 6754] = 0.97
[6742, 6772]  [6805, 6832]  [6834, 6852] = 0.69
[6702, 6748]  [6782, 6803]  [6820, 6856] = 1.32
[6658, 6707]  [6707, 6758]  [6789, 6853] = 3.15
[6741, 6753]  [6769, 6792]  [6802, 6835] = 0.43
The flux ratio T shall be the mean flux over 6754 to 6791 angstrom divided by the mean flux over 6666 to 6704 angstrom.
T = 0.89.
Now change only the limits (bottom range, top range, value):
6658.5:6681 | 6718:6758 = 0.82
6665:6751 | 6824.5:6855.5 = 0.95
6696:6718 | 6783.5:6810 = 0.89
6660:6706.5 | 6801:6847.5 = 0.90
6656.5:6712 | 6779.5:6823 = 0.87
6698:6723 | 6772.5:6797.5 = 0.94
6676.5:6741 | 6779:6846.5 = 0.96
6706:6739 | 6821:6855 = 1.01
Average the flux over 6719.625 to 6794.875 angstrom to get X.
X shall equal 6.89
